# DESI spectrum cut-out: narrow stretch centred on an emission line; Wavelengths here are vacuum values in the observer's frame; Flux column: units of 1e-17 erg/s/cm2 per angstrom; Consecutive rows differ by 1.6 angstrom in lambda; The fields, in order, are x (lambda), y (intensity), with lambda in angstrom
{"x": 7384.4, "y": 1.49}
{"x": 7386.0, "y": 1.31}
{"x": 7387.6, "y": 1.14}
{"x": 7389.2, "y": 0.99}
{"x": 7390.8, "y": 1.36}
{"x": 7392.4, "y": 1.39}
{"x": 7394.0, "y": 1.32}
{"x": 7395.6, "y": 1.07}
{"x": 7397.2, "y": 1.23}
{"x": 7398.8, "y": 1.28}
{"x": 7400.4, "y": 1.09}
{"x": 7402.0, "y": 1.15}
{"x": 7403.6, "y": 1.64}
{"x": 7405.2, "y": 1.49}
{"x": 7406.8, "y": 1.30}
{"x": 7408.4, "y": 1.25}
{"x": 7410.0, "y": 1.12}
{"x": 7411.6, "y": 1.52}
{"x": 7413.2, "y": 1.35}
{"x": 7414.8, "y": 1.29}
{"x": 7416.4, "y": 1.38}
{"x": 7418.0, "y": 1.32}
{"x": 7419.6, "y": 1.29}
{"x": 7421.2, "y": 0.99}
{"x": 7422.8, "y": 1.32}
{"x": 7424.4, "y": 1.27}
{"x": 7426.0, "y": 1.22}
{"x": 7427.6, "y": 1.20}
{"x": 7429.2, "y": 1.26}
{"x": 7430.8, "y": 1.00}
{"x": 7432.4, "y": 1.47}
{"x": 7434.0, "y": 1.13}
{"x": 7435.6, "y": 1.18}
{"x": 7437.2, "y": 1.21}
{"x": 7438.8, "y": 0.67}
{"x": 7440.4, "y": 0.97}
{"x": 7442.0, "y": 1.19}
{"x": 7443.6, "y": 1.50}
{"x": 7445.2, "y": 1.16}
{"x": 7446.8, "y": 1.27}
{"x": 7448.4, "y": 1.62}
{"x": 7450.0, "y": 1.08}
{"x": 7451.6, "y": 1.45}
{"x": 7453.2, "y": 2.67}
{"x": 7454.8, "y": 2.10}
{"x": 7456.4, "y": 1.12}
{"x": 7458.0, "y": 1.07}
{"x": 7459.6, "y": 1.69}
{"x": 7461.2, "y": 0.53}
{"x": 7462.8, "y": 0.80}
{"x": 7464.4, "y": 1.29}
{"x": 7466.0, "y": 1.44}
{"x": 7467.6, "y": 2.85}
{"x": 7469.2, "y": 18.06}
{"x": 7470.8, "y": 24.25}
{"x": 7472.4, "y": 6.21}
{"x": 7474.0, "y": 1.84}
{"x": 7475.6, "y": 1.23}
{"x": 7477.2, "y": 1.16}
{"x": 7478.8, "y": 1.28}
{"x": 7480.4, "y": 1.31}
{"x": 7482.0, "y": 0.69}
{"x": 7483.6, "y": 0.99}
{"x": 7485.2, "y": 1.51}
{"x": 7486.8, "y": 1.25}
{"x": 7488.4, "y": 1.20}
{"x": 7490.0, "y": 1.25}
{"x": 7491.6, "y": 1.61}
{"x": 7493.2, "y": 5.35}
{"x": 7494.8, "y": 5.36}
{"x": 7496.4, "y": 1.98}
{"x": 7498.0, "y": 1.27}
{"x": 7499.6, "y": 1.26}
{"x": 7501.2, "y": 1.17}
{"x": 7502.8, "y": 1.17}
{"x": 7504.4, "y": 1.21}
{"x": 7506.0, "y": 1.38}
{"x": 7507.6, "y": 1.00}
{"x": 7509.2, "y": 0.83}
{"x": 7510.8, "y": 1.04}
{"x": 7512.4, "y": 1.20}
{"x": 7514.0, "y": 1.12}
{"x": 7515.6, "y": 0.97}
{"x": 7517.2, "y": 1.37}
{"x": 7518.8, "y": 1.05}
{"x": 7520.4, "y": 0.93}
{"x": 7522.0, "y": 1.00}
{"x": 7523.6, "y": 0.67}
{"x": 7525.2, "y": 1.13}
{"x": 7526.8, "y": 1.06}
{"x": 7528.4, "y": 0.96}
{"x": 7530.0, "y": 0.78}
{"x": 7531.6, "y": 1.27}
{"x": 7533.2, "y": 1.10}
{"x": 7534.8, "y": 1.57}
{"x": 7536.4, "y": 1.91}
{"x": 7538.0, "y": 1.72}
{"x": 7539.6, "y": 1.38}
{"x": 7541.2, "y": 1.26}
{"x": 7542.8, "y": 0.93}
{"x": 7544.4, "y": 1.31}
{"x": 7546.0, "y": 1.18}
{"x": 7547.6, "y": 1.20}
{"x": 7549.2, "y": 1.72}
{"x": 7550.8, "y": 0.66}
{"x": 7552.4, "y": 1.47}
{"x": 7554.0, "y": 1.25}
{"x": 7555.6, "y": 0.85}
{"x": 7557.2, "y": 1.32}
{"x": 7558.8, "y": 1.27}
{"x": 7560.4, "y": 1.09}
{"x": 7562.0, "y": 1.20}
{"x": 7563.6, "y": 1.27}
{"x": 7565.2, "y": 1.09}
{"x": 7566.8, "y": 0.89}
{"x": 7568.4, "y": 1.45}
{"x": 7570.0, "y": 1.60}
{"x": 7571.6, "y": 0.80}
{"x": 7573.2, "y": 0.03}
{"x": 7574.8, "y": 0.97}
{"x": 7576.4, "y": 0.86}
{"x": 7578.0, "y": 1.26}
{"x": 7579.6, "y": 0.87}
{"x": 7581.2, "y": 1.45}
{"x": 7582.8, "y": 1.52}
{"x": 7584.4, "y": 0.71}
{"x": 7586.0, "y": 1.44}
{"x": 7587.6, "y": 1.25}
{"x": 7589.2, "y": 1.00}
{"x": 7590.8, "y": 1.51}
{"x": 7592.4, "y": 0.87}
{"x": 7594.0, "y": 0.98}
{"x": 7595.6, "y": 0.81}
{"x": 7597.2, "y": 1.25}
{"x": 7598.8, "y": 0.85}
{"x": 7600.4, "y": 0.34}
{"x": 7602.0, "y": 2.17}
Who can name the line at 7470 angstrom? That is H-alpha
